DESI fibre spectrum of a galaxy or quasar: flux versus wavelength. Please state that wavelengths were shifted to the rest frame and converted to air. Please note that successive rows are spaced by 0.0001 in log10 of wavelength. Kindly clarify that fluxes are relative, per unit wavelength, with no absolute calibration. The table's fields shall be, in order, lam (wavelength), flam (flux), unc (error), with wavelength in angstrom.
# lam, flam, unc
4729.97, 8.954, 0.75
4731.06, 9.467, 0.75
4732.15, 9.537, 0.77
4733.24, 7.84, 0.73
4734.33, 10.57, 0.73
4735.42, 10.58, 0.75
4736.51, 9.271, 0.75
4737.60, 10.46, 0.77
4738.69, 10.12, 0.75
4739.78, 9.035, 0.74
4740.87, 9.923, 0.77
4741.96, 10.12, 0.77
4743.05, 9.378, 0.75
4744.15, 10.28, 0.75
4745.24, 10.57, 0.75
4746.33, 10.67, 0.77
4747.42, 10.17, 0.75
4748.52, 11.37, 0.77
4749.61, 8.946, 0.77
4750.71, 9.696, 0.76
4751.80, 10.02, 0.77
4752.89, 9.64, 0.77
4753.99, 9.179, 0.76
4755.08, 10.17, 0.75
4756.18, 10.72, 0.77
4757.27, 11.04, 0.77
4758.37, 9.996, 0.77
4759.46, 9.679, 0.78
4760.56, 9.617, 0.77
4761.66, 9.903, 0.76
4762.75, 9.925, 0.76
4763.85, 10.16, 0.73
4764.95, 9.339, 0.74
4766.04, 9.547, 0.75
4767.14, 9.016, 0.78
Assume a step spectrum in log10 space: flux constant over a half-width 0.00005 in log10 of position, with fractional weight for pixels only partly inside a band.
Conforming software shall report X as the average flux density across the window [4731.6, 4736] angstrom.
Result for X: 9.63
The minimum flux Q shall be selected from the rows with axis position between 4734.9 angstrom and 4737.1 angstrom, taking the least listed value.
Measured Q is 9.271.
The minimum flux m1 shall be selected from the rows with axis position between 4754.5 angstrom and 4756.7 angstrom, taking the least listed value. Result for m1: 10.17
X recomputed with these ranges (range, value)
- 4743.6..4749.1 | 10.6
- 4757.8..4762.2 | 9.79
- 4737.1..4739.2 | 10.3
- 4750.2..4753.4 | 9.81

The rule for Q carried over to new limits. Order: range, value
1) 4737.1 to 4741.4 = 9.035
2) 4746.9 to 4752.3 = 8.946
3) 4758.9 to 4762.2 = 9.617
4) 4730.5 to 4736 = 7.84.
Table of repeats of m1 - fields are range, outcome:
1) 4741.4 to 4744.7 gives 9.378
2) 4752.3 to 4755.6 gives 9.179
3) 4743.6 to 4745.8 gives 10.28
